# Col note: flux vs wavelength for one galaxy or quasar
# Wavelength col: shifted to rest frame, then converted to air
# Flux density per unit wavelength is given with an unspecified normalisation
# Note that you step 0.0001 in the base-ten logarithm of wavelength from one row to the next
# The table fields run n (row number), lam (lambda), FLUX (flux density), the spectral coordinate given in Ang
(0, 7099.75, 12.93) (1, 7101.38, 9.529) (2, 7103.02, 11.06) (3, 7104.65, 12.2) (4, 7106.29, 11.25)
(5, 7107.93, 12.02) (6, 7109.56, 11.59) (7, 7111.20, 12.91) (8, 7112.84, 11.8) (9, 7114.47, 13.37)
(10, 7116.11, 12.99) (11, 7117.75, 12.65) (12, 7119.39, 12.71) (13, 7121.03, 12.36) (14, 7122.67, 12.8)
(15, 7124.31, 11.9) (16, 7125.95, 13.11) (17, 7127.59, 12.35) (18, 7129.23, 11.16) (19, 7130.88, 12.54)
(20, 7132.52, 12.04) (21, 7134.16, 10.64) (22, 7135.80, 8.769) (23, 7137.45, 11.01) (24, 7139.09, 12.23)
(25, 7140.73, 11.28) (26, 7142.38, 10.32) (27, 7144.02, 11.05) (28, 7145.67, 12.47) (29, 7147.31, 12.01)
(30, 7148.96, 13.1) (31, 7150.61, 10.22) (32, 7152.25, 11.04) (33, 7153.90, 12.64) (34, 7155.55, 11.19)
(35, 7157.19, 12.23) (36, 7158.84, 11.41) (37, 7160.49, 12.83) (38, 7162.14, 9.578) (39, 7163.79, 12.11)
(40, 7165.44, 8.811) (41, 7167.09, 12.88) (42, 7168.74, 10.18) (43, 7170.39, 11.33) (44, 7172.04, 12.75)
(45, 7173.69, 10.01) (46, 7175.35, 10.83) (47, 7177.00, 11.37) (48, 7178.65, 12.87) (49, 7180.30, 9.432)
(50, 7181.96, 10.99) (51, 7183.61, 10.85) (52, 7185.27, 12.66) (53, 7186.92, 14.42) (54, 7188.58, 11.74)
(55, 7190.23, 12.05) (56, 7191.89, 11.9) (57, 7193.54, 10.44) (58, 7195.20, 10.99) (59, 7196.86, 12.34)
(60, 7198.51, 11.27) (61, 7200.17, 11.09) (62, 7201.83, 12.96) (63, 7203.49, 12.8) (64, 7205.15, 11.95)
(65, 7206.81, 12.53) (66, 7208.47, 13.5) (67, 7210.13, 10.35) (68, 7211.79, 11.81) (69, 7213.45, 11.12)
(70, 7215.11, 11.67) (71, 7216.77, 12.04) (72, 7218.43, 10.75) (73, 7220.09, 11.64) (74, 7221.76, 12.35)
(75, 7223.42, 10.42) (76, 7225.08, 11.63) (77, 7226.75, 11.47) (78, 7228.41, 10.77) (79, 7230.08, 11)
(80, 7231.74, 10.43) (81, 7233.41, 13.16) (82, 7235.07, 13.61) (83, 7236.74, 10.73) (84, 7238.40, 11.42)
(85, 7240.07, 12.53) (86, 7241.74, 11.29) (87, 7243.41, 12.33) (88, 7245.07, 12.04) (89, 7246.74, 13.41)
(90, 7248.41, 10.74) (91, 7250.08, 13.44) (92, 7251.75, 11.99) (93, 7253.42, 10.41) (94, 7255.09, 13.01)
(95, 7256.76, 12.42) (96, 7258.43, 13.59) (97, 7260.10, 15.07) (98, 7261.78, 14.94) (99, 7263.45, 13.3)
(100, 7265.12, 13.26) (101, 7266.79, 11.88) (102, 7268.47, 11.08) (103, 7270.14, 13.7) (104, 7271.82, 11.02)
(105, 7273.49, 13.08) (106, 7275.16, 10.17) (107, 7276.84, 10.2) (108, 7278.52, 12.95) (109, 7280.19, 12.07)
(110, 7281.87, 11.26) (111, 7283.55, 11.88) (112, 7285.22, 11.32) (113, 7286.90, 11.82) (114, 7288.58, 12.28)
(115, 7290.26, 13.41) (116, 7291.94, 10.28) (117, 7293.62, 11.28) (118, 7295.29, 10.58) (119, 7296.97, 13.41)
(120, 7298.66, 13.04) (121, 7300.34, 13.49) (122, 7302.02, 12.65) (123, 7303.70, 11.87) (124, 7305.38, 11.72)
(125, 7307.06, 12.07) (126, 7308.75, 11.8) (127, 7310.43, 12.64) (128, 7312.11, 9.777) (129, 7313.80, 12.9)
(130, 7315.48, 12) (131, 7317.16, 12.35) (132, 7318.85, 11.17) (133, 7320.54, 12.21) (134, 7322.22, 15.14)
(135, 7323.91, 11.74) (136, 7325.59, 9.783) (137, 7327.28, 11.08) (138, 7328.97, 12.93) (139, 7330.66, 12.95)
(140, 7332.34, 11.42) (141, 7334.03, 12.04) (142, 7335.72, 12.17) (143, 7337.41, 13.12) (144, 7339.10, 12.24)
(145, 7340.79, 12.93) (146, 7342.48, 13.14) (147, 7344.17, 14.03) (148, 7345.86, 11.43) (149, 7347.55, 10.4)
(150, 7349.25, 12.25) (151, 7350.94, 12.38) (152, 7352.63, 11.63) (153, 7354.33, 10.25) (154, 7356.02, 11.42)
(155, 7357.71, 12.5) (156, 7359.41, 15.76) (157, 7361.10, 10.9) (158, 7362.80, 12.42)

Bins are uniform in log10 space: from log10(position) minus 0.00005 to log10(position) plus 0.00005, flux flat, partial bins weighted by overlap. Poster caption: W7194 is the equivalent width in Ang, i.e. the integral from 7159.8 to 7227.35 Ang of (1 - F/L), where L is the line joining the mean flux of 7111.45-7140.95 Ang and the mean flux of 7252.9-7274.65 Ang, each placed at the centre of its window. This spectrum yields 4.6 Ang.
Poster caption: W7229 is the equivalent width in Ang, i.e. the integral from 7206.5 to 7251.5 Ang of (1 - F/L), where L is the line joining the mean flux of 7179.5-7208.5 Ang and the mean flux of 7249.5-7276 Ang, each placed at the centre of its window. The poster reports 1.72 Ang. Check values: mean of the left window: 11.8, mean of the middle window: 11.8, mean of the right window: 12.6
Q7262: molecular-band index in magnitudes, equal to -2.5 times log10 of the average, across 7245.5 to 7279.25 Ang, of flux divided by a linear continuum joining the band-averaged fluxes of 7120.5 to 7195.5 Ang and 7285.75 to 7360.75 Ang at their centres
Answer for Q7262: -0.05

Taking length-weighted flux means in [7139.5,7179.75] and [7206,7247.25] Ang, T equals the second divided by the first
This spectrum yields 1.0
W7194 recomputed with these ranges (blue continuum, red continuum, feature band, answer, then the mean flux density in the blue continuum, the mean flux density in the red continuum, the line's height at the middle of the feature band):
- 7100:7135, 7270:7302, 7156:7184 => 1.9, 12.1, 11.9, 12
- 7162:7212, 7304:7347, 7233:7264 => -1.9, 11.6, 12.2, 11.9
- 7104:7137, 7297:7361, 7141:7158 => 0.6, 12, 12.2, 12.1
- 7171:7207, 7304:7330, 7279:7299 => 0.1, 11.7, 12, 11.9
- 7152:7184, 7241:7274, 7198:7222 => 0.1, 11.3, 12.6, 11.9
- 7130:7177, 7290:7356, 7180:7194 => -0.3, 11.3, 12.1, 11.5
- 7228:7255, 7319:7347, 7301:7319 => 0.4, 11.9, 12.3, 12.2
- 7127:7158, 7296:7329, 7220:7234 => 0.5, 11.5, 12.2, 11.8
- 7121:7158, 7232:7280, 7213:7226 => 0.7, 11.7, 12.4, 12.1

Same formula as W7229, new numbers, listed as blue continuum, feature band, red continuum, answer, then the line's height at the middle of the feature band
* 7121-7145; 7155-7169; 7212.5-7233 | 0.2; 11.5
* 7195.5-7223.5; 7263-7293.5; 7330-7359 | 0.2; 12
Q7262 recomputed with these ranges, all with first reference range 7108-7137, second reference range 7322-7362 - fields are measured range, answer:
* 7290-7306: 0.00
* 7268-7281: 0.03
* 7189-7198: 0.05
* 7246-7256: 0.00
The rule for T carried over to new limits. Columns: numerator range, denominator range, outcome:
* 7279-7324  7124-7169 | 1.05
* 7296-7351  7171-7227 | 1.05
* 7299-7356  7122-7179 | 1.05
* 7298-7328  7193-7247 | 1.03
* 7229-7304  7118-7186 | 1.06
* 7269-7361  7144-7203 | 1.04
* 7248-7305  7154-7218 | 1.06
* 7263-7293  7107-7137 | 0.99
